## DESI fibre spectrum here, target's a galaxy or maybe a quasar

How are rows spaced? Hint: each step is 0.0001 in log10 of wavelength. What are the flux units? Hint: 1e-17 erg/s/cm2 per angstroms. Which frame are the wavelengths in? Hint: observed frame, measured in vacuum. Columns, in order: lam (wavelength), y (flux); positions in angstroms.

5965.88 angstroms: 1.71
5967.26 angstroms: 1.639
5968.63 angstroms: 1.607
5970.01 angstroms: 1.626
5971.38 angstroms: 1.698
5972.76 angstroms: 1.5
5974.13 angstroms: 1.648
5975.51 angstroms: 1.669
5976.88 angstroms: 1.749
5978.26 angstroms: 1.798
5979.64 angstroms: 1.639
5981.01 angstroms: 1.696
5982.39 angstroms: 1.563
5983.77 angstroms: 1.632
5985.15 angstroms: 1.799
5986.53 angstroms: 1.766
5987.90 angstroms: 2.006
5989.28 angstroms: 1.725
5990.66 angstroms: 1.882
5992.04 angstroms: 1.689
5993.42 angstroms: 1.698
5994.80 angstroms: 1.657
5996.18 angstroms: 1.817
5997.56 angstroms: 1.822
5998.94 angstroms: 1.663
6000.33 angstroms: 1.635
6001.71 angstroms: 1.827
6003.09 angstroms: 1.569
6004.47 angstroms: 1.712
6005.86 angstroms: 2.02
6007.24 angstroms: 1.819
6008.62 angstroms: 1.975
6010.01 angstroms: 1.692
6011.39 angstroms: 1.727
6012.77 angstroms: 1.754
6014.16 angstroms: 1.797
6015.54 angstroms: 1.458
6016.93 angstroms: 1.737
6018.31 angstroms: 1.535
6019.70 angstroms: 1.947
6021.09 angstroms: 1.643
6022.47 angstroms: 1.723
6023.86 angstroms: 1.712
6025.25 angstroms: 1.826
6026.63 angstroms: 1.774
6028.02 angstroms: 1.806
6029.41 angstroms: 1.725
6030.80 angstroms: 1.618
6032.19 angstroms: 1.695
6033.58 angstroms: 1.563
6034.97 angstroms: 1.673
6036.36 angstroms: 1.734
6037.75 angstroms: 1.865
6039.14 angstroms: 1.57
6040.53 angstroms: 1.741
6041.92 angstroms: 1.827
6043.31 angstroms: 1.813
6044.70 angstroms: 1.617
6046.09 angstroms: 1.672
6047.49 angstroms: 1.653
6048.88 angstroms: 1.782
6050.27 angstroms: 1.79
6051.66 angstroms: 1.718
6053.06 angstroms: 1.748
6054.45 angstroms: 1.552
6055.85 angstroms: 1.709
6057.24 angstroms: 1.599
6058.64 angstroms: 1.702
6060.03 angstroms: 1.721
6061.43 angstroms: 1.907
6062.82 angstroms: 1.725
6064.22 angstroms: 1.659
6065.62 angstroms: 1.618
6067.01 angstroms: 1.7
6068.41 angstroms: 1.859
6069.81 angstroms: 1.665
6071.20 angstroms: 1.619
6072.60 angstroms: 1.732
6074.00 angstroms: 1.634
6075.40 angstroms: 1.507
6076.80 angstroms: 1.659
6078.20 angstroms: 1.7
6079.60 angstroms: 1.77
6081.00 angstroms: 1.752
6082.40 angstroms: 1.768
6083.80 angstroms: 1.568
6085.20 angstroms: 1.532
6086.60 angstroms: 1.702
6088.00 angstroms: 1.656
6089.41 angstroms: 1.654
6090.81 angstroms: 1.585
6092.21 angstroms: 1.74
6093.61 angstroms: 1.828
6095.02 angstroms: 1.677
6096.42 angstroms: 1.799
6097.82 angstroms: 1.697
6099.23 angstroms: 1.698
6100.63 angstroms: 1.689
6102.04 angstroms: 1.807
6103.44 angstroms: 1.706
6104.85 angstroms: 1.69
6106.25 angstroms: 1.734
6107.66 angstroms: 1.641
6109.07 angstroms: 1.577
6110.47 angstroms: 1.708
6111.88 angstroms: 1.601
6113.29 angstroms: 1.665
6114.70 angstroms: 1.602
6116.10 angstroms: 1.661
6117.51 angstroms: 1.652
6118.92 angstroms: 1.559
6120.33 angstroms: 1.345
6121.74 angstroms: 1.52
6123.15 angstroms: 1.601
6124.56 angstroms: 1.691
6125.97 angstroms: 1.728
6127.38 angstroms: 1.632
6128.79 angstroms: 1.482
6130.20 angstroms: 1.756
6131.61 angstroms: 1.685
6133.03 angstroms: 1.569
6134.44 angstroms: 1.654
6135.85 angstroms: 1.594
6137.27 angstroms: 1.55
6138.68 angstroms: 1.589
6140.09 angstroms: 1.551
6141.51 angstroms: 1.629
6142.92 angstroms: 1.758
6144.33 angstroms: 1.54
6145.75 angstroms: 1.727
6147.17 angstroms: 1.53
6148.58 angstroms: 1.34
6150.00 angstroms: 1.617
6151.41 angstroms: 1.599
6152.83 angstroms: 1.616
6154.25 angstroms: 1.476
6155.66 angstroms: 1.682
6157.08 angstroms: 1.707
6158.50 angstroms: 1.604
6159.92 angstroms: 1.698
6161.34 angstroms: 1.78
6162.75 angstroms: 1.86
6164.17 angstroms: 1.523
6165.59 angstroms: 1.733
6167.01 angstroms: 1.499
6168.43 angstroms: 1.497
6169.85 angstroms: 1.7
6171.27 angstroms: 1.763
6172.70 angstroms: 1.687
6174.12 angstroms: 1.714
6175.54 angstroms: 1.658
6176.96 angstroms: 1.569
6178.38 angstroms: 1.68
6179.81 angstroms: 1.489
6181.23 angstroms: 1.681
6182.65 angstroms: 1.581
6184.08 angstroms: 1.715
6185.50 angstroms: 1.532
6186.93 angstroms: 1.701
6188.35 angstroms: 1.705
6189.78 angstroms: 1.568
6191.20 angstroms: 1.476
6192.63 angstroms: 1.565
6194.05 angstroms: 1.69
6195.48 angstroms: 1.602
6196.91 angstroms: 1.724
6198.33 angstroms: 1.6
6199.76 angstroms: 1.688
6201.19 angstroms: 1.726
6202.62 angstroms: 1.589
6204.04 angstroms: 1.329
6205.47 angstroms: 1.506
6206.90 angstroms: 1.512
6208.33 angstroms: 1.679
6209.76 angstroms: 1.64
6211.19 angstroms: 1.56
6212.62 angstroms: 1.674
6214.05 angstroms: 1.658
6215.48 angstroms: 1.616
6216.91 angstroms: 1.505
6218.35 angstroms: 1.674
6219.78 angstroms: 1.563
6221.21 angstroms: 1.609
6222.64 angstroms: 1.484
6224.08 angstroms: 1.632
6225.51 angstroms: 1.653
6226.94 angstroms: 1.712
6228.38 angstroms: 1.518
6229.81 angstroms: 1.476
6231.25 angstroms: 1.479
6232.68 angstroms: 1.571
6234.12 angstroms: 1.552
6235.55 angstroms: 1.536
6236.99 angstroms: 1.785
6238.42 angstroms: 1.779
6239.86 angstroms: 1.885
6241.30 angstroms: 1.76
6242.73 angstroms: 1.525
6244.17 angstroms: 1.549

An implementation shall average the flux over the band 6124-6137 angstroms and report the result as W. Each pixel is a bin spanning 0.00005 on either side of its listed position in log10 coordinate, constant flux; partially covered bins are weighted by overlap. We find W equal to 1.64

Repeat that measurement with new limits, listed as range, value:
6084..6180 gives 1.64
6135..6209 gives 1.62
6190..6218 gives 1.6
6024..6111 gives 1.7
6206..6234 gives 1.59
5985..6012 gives 1.77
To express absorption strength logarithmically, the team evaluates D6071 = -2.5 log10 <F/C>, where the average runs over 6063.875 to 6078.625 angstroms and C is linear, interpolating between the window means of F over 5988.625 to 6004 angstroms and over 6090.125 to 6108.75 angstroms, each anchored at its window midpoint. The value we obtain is 0.03 mag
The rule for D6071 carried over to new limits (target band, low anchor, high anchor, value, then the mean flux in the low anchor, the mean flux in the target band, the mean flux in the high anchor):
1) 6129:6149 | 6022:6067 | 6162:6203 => 0.04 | 1.71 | 1.61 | 1.64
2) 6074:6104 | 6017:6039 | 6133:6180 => -0.01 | 1.72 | 1.69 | 1.63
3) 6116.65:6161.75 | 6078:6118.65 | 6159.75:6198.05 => 0.04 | 1.68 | 1.61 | 1.64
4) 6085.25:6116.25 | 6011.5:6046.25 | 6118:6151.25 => -0.03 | 1.71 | 1.68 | 1.59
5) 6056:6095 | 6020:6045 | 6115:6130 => -0.02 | 1.72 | 1.69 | 1.59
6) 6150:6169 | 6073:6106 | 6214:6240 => 0.01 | 1.69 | 1.64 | 1.61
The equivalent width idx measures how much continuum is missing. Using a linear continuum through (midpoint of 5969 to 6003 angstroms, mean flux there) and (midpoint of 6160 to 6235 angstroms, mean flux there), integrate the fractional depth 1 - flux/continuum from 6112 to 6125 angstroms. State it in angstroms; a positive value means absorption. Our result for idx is 0.5 angstroms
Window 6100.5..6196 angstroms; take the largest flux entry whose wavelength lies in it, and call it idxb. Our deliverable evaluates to 1.86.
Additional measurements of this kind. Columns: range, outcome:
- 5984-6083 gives 2.02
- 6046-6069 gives 1.907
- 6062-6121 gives 1.859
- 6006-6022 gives 1.975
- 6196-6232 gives 1.726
